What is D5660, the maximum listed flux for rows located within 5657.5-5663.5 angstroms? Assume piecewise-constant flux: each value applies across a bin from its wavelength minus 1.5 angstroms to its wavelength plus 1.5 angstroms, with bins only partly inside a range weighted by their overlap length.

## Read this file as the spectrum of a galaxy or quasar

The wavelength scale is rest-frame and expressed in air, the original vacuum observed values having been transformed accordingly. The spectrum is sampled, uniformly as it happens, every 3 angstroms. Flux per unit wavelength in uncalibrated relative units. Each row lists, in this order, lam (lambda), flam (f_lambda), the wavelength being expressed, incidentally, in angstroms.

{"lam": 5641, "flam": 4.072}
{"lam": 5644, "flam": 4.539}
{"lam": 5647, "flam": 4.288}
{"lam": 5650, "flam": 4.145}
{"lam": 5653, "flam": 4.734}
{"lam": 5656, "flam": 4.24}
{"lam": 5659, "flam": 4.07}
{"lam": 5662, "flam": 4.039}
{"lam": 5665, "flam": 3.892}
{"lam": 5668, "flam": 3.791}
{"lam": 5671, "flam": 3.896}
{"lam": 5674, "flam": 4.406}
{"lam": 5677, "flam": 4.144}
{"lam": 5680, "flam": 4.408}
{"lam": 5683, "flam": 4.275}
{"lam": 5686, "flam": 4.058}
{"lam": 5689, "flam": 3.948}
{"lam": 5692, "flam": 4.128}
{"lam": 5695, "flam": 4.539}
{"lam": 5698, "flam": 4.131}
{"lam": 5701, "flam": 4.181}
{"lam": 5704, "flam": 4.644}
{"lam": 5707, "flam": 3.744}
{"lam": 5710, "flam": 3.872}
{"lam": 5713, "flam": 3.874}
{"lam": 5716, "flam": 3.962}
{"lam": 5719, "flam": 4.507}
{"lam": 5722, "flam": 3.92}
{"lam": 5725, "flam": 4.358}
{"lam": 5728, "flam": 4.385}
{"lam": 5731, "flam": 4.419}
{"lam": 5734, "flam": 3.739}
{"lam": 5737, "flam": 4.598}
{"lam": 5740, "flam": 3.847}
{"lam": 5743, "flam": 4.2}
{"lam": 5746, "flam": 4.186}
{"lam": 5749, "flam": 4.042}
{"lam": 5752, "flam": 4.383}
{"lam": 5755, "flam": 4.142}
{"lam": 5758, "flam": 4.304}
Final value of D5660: 4.07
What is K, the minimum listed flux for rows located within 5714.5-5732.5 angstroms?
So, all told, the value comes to 3.92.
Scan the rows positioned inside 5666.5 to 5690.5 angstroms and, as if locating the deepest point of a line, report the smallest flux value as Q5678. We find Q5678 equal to 3.791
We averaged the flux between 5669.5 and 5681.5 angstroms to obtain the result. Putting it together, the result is 4.21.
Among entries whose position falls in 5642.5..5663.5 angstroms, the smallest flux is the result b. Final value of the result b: 4.039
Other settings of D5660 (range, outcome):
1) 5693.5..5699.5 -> 4.539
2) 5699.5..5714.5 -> 4.644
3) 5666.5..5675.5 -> 4.406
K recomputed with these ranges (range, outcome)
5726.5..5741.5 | 3.739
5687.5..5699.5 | 3.948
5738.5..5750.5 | 3.847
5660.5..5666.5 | 3.892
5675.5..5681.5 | 4.144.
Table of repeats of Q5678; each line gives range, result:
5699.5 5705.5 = 4.181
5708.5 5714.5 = 3.872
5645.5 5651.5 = 4.145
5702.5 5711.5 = 3.744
